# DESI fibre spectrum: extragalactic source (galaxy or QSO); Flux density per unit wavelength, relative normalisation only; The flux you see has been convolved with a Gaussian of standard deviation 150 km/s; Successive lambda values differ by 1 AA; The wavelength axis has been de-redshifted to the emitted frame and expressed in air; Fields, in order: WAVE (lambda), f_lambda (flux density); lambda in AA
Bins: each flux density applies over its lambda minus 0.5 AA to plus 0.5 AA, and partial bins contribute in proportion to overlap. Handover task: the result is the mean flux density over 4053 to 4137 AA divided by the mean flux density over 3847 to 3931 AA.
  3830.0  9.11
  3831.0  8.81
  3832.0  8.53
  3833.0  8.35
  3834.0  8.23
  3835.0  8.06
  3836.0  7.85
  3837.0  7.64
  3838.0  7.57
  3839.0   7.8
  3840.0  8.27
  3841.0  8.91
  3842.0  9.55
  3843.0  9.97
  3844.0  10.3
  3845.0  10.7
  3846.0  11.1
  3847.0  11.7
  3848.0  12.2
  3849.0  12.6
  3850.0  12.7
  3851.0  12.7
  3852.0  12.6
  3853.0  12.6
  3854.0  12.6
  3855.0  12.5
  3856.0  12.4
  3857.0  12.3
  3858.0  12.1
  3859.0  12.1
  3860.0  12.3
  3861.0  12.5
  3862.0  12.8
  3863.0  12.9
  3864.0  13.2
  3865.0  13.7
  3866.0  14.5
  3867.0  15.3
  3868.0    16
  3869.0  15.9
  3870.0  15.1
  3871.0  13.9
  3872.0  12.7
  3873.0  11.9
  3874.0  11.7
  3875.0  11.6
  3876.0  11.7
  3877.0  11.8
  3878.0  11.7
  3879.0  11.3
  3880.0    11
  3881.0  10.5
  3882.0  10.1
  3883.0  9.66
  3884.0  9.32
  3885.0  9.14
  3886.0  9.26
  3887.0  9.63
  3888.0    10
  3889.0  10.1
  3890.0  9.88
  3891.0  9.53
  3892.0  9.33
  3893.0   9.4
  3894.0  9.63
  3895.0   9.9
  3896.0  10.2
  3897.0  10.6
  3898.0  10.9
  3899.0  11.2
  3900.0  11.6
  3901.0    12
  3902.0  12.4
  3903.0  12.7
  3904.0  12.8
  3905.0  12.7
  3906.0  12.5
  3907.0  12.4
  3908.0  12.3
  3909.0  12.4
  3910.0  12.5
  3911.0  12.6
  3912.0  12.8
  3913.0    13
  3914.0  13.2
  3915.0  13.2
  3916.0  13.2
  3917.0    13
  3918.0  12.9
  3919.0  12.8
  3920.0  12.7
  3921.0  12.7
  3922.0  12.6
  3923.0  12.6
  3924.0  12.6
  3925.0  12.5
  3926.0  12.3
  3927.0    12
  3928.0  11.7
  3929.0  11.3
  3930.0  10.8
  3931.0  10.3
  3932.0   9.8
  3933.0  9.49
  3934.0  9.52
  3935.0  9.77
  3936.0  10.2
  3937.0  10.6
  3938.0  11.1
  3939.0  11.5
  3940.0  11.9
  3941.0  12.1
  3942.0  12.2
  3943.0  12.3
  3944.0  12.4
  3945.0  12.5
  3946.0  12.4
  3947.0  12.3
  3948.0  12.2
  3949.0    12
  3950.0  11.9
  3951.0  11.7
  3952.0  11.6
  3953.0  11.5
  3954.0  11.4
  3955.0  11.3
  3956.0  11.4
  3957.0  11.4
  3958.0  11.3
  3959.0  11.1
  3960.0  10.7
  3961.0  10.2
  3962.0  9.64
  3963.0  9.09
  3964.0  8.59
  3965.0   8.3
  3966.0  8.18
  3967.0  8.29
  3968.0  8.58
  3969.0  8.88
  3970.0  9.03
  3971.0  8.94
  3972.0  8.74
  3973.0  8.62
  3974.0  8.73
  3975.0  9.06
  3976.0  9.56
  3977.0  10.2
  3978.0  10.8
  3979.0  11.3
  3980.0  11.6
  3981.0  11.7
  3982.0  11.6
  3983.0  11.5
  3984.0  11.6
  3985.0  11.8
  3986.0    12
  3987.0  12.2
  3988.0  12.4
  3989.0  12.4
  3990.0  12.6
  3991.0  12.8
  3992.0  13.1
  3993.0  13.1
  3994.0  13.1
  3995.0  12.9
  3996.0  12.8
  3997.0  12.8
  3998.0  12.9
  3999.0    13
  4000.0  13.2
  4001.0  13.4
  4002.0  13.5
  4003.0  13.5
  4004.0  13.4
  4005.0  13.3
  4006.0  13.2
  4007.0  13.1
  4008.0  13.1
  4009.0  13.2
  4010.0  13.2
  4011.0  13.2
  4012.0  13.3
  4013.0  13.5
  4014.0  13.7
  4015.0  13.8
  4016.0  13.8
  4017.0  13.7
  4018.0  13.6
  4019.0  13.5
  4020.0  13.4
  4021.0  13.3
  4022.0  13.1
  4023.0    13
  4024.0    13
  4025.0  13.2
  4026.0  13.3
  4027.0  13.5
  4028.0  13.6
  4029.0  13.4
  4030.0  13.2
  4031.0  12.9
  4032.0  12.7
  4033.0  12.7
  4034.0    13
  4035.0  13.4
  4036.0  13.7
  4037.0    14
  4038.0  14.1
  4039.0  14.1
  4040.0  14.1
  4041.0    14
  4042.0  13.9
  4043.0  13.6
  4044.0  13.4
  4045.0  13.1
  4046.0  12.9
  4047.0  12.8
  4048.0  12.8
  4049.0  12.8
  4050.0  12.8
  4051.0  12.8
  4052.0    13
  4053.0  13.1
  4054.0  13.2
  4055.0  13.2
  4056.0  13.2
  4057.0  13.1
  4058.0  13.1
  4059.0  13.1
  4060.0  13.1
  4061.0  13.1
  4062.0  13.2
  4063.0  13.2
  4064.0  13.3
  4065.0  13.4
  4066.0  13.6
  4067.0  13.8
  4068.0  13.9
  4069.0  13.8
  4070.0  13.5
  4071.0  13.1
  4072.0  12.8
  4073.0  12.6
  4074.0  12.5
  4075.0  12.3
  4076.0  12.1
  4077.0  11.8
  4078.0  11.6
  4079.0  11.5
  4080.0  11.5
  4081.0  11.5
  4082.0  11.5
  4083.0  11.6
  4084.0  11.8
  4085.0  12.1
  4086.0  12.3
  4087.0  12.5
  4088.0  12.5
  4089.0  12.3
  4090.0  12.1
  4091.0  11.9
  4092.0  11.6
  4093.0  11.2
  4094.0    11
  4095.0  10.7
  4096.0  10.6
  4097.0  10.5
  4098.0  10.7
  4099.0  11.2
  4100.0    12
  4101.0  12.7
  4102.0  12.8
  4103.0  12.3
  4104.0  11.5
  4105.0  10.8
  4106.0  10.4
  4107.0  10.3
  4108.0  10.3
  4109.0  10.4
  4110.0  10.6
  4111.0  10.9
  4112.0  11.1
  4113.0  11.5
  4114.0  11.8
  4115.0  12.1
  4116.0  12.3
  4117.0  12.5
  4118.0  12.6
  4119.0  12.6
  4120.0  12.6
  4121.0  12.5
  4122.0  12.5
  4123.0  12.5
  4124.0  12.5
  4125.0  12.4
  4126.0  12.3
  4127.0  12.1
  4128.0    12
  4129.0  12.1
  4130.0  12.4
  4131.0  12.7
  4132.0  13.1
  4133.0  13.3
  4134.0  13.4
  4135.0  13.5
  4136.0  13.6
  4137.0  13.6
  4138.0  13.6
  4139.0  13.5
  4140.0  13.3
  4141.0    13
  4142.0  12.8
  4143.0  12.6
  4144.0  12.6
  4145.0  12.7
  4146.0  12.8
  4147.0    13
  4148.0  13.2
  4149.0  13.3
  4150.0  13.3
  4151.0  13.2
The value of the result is 1.0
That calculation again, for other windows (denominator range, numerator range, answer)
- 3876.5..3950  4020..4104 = 1.11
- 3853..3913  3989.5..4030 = 1.12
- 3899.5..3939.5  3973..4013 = 1.03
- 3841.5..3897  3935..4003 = 0.97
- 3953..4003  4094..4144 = 1.09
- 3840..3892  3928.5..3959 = 0.96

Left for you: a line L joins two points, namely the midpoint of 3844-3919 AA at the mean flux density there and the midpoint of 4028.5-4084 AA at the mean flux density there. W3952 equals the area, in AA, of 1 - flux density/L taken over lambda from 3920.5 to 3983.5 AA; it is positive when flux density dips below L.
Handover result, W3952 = 7.8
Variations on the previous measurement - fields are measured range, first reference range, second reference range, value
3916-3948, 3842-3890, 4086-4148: 0.7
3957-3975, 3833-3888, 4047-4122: 3.8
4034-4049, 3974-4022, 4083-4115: -1.8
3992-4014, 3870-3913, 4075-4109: -3.4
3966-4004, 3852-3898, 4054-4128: 1.7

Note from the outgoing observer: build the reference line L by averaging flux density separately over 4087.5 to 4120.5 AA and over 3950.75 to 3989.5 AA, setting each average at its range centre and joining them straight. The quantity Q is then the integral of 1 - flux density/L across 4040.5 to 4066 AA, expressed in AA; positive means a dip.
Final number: -4.7 AA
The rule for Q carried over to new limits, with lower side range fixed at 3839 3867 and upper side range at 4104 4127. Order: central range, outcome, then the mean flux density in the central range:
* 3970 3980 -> 1.85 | 9.63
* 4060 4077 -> -1.96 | 13.1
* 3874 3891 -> 2.08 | 10.4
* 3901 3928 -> -1.77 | 12.6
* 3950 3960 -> 0.36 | 11.4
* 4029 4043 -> -2.09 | 13.5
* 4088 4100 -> 0.40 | 11.3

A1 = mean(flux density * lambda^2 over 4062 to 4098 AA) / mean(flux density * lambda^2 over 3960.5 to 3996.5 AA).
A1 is 1.2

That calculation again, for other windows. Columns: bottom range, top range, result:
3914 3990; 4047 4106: 1.18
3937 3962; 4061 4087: 1.15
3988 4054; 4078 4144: 0.95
